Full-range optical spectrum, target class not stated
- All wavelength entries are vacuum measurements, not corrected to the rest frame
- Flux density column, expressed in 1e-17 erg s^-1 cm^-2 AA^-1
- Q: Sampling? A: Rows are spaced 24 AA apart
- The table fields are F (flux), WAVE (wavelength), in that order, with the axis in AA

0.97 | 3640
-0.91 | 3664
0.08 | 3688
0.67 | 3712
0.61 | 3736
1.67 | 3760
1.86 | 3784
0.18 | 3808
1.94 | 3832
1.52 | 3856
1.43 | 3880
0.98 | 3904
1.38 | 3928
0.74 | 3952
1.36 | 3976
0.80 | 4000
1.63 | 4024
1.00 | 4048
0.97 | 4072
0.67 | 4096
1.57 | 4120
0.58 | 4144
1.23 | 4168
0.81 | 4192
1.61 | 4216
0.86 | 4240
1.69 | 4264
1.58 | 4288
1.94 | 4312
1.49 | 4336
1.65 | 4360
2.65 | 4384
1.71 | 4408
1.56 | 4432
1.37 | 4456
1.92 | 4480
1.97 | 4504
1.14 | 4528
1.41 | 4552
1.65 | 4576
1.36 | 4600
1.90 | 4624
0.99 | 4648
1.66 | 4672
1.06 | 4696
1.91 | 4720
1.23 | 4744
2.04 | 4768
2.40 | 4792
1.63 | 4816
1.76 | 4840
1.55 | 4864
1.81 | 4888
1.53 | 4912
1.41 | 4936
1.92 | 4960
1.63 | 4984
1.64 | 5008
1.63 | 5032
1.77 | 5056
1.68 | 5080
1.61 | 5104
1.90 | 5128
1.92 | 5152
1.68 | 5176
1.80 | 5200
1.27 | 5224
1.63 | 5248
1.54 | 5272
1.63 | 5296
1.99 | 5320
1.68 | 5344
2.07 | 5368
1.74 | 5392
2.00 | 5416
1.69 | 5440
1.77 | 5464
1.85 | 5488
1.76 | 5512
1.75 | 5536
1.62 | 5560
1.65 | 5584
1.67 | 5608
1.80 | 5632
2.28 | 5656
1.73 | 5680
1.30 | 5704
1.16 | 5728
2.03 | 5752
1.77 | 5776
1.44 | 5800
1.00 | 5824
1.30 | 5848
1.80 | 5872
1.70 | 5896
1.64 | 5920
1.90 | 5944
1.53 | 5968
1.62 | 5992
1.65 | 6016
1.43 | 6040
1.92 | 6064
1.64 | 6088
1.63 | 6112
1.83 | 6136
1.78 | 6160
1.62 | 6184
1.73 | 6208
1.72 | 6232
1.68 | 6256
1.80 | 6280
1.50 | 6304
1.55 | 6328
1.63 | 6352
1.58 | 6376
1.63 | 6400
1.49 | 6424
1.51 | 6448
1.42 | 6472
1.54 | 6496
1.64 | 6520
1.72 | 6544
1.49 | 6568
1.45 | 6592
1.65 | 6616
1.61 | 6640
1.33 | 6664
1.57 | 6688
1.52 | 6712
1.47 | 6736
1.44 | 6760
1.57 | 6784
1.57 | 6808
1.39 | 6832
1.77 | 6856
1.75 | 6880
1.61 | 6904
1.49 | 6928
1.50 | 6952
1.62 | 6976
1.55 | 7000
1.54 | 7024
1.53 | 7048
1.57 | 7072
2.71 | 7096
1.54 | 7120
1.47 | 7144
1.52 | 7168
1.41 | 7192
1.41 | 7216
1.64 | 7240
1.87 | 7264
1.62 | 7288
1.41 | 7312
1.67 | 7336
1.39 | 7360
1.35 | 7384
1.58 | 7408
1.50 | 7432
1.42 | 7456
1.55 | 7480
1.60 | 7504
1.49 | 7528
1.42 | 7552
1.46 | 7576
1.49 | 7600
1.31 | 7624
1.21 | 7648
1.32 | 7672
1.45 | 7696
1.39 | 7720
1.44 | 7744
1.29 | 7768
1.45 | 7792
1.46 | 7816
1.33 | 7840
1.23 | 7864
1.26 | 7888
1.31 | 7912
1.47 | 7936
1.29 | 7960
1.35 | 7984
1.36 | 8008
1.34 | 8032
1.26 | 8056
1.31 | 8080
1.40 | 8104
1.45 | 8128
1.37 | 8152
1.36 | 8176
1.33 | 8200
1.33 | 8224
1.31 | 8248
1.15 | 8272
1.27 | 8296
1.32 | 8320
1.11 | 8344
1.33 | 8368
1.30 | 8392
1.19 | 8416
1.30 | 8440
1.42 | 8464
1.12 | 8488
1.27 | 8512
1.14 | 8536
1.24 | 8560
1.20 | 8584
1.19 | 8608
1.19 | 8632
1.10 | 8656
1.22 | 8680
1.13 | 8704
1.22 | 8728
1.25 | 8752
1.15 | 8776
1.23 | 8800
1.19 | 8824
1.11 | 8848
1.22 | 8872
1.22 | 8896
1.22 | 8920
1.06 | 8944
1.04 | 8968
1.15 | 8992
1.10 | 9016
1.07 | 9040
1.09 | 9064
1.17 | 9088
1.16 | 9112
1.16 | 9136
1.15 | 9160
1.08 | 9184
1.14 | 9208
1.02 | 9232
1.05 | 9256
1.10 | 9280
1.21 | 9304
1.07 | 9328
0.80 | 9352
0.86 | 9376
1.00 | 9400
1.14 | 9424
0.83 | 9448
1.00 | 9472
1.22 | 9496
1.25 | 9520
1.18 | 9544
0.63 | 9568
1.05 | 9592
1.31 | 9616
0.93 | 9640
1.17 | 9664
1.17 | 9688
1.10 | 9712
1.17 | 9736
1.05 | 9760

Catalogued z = 0.079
